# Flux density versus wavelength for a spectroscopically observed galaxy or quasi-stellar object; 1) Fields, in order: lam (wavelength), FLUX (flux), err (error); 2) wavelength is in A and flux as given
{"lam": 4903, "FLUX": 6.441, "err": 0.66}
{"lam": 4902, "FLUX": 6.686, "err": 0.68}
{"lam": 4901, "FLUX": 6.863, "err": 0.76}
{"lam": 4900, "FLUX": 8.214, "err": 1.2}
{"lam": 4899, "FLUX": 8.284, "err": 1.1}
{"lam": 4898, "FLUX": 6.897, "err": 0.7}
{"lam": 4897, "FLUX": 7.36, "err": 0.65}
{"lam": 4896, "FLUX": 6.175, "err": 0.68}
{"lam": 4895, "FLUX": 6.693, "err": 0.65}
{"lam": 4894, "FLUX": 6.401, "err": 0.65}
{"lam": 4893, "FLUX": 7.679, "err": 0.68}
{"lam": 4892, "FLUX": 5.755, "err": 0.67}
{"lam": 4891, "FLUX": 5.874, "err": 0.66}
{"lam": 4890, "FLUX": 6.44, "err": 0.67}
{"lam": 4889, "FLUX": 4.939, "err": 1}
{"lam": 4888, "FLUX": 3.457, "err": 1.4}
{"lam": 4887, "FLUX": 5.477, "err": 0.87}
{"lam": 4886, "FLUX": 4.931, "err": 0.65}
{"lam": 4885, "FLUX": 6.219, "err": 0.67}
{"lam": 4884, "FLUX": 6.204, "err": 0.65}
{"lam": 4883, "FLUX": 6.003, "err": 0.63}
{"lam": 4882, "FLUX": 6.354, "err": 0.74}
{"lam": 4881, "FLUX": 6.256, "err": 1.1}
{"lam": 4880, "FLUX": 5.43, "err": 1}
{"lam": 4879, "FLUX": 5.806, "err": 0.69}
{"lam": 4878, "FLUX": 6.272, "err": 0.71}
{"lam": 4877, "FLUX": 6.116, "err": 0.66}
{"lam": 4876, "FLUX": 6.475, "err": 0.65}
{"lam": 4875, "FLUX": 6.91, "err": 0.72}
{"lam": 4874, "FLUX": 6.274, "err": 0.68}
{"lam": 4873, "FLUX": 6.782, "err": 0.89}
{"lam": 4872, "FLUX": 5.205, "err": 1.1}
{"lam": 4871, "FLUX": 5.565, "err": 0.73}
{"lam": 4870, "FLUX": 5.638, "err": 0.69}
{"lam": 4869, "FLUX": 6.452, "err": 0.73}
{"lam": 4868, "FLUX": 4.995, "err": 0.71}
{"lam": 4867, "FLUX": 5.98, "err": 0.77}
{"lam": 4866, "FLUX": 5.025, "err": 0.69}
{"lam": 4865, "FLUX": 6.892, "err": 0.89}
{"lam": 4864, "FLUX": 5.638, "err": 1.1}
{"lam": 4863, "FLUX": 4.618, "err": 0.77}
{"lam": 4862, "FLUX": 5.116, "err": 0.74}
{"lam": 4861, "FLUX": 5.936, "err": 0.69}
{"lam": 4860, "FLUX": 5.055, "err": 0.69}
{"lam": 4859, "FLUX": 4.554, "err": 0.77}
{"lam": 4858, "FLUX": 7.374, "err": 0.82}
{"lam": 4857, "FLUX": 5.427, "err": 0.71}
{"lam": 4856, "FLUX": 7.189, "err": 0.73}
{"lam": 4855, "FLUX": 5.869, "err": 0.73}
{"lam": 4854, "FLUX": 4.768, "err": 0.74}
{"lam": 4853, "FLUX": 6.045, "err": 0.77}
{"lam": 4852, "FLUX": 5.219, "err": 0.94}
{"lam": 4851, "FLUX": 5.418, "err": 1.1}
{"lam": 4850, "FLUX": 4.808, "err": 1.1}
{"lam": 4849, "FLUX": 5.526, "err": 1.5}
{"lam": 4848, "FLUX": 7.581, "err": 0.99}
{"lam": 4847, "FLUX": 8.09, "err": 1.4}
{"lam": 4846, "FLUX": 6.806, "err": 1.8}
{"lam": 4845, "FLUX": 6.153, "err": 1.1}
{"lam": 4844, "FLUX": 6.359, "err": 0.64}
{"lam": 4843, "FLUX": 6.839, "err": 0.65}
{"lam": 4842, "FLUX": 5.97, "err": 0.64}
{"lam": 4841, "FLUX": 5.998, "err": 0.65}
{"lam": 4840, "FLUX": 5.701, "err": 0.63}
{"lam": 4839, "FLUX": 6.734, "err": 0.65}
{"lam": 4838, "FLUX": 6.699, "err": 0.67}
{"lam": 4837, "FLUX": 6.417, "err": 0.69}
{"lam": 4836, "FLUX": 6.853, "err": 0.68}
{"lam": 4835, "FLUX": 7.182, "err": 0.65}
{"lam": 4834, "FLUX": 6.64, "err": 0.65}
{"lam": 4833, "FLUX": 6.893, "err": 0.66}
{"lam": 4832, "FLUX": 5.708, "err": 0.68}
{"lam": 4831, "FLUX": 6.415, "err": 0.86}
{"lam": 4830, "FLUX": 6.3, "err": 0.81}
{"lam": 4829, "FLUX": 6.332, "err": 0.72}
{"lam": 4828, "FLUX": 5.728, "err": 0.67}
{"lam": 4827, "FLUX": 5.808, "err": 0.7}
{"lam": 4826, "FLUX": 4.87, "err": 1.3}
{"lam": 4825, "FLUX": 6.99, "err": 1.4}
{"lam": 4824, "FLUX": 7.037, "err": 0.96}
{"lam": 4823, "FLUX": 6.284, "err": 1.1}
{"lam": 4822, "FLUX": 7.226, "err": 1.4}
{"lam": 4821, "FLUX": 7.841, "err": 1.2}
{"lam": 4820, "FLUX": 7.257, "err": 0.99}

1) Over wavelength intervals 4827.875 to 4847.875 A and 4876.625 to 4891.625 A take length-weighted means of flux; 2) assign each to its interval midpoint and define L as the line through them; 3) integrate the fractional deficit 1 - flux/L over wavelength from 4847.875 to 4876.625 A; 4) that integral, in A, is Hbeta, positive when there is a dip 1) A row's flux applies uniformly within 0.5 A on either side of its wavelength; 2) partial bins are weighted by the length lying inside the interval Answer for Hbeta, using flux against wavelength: 1.5 A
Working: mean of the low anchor 6.53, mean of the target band 5.78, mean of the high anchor 5.72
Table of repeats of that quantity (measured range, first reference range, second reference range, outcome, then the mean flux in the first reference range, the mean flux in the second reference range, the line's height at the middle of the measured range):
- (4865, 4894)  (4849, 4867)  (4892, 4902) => 2.24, 5.59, 7.08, 6.41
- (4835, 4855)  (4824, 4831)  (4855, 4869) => -1.07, 6.11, 5.71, 5.91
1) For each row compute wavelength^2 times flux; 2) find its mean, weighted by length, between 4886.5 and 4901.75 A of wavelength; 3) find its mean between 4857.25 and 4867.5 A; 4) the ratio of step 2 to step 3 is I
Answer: 1.16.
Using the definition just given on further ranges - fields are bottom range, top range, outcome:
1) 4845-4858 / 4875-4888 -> 0.98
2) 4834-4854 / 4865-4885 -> 0.97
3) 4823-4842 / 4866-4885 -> 0.97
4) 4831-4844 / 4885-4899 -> 0.96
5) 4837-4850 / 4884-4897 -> 0.93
